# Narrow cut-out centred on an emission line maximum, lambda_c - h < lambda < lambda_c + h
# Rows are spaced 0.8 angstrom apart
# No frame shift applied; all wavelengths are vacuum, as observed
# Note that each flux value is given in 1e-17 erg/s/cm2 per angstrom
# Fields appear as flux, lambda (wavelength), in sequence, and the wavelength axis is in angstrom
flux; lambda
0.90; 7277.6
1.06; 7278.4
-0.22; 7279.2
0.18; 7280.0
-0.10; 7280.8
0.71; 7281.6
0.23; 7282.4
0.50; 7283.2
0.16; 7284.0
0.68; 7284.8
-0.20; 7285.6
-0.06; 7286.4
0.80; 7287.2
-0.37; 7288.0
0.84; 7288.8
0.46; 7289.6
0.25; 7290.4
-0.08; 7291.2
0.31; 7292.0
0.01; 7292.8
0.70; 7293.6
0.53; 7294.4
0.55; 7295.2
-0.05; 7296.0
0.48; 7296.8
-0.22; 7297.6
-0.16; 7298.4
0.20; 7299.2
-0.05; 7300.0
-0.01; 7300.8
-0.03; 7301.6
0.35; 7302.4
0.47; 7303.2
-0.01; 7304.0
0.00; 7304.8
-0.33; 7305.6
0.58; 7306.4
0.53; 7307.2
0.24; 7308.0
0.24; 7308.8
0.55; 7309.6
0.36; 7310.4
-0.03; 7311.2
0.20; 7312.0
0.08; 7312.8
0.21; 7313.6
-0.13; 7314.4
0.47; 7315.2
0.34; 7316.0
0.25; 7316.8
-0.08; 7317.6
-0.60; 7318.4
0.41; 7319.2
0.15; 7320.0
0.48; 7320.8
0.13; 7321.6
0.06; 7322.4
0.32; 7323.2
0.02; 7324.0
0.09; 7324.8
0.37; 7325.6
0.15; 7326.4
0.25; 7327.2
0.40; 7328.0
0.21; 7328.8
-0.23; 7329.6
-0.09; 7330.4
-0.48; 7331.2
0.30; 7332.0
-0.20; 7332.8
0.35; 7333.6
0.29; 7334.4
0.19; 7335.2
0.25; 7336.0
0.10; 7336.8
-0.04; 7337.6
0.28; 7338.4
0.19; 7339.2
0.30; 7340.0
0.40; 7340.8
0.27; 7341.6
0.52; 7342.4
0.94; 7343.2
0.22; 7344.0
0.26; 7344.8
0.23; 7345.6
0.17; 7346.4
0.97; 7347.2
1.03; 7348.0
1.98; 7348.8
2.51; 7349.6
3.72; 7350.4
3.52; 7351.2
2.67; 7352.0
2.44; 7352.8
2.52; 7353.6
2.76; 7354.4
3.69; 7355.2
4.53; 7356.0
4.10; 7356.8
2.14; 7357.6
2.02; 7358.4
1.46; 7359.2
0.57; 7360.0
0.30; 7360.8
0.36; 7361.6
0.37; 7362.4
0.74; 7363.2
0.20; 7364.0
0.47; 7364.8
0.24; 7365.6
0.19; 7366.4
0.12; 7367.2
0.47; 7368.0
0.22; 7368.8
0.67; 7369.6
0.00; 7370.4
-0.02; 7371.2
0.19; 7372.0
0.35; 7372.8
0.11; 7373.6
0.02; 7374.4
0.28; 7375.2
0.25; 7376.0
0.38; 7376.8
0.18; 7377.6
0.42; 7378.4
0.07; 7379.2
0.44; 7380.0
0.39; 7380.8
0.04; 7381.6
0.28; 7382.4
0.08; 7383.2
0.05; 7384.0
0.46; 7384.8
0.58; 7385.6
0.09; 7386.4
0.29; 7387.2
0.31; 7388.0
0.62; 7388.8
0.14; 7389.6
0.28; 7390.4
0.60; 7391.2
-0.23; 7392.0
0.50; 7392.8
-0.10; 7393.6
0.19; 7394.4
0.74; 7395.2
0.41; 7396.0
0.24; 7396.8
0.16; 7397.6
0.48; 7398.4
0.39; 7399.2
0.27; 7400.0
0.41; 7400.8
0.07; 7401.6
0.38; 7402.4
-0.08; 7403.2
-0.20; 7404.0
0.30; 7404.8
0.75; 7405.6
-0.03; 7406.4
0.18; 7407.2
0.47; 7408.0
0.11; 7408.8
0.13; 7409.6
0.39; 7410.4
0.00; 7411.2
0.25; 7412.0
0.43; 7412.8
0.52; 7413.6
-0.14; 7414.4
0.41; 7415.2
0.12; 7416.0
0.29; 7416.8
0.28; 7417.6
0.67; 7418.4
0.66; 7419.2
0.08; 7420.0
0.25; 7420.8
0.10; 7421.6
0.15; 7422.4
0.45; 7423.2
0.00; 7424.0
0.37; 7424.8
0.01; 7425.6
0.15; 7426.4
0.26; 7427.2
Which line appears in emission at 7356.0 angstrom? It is [O II] 3727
